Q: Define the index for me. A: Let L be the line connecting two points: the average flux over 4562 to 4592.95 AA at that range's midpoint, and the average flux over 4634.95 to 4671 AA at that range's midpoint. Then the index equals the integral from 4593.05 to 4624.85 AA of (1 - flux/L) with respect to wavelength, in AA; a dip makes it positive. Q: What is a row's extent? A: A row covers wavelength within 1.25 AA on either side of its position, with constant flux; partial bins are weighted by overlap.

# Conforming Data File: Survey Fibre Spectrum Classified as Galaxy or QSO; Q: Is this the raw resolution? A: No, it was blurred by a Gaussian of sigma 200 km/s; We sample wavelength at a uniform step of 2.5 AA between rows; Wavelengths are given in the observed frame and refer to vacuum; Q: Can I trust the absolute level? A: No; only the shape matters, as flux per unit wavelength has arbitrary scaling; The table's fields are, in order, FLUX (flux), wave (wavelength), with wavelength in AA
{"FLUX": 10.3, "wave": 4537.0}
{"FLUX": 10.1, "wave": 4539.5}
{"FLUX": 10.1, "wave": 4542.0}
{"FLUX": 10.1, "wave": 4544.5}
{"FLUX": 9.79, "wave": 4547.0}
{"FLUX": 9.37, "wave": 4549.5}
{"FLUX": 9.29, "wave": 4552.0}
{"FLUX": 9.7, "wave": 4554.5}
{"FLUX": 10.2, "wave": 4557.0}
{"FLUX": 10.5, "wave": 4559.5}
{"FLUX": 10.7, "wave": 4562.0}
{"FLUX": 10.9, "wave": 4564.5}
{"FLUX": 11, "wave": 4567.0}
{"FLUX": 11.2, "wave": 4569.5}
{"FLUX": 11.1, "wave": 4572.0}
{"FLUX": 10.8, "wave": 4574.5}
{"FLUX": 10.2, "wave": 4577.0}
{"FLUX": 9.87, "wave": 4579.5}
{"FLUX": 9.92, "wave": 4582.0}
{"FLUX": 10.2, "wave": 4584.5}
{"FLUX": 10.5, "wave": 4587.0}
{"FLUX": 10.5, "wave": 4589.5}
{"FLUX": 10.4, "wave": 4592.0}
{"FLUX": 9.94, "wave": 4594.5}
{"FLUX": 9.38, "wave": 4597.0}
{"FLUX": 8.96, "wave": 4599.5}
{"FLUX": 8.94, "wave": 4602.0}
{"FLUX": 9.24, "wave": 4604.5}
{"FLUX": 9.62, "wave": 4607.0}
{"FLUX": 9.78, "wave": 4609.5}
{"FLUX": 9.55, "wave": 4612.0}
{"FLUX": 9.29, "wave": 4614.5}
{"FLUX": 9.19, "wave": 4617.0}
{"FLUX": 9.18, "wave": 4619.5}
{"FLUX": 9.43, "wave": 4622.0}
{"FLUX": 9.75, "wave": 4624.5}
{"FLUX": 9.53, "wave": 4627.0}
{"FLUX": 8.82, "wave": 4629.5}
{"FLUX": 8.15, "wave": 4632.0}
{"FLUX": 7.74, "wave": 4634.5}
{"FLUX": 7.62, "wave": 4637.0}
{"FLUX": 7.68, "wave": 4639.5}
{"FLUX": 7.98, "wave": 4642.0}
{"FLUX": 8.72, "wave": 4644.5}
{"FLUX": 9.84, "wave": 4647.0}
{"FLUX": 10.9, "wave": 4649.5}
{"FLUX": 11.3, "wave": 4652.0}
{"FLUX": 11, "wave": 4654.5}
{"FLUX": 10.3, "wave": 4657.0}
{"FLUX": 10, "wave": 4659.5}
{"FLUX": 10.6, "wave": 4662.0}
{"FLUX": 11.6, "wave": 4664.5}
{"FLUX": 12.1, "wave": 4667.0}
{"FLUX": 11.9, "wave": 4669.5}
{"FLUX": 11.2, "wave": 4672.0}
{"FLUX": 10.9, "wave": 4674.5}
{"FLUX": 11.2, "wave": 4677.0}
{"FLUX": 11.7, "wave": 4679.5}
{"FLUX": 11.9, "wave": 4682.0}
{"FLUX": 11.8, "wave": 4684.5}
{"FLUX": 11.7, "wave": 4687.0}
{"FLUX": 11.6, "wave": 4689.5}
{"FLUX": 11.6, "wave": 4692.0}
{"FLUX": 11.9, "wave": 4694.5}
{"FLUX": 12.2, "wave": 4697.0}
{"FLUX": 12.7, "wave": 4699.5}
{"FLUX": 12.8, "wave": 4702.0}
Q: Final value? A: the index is 2.9 AA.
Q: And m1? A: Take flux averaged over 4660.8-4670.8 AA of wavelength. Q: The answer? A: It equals 11.6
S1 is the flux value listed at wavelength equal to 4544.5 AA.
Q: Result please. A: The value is 10.1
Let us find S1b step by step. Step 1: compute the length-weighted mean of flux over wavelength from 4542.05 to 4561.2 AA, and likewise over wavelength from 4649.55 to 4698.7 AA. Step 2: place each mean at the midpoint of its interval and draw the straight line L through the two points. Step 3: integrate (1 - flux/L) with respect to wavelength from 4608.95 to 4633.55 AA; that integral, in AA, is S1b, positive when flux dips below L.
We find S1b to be 3.45 AA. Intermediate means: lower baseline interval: 9.89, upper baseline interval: 11.4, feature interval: 9.23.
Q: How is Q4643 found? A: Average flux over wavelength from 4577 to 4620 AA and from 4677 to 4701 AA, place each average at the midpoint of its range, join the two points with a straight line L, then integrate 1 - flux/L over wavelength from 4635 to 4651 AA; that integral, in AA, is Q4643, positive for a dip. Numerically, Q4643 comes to 3.0 AA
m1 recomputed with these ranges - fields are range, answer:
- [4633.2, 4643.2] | 7.76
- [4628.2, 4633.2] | 8.5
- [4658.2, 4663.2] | 10.3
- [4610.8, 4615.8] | 9.42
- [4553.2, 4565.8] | 10.4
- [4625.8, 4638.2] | 8.37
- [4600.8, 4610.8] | 9.4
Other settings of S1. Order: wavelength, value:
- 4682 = 11.9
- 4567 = 11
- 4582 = 9.92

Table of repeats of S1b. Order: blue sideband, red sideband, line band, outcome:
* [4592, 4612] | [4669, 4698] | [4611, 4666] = 5.1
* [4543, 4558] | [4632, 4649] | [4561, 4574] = -2.0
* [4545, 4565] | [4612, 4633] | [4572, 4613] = -1.4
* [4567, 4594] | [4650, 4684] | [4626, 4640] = 3.4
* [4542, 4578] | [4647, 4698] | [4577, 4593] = 0.5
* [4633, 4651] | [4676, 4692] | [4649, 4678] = -2.6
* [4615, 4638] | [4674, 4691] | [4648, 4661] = -0.6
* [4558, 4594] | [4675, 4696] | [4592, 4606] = 1.8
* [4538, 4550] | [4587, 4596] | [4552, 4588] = -1.1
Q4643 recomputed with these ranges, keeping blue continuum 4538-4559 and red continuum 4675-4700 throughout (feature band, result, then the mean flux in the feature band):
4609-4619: 1.3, 9.41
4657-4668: 0.5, 11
